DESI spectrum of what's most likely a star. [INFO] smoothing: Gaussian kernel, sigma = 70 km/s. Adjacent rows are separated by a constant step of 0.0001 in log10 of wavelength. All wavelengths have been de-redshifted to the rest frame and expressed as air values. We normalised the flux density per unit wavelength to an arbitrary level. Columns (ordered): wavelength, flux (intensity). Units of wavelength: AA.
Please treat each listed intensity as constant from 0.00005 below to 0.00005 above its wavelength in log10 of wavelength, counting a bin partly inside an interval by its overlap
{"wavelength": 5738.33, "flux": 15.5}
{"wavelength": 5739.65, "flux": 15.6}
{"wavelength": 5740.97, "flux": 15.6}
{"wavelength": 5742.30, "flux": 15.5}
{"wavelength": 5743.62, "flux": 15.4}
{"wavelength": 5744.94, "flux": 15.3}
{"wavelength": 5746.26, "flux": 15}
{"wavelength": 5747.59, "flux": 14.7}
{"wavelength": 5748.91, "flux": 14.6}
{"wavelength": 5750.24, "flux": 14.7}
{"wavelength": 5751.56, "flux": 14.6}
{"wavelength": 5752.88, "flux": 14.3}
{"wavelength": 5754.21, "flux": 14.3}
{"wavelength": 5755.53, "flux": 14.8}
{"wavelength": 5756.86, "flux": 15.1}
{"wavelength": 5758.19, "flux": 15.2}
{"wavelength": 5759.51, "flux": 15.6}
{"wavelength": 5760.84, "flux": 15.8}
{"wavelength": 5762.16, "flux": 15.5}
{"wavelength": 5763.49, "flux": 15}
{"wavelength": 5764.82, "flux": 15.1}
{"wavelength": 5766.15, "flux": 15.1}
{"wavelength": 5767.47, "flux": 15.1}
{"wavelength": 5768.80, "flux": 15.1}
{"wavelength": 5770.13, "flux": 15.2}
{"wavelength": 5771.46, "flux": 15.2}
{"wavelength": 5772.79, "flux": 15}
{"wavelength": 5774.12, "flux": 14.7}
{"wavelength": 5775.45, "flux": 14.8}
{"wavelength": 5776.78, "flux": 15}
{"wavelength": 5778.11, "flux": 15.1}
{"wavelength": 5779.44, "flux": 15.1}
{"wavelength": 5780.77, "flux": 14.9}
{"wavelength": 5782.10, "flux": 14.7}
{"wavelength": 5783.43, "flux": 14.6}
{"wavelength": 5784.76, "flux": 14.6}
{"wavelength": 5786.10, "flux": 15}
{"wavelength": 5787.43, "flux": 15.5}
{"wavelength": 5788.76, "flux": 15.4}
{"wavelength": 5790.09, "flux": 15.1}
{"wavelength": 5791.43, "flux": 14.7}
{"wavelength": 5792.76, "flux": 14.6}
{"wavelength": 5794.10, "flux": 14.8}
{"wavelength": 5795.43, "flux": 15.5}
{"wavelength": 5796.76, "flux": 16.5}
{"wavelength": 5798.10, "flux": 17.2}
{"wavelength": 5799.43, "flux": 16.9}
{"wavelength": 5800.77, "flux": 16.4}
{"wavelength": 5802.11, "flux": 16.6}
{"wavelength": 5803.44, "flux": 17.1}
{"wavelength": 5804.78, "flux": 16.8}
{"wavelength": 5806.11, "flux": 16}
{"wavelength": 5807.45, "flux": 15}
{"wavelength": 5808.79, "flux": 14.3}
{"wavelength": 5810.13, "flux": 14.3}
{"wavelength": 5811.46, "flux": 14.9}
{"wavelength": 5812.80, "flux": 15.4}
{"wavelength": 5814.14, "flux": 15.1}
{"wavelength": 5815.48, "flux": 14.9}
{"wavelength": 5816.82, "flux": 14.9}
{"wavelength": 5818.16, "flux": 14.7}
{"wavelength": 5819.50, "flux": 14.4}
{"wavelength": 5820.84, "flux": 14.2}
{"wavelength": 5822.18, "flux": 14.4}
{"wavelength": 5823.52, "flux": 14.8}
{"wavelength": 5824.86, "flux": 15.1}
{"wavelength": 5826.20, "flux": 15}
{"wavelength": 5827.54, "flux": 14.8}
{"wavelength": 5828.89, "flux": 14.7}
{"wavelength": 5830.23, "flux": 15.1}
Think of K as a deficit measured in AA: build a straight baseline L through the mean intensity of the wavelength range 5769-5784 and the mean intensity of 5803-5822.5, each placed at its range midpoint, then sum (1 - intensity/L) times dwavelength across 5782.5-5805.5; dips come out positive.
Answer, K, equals -1.08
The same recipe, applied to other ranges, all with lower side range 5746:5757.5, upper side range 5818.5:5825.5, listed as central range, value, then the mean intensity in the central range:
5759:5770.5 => -0.49 AA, 15.3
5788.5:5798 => -0.47 AA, 15.3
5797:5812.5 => -1.43 AA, 16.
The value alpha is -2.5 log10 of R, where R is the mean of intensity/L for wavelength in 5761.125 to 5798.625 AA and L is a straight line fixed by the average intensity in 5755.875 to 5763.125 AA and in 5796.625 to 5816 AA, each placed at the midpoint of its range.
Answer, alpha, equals 0.03 mag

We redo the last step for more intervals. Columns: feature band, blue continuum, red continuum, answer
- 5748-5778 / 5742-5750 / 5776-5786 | 0.00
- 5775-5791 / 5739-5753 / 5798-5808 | 0.07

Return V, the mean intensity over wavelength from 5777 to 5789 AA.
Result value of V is 15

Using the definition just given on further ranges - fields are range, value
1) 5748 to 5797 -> 15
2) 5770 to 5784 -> 14.9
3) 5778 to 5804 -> 15.5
